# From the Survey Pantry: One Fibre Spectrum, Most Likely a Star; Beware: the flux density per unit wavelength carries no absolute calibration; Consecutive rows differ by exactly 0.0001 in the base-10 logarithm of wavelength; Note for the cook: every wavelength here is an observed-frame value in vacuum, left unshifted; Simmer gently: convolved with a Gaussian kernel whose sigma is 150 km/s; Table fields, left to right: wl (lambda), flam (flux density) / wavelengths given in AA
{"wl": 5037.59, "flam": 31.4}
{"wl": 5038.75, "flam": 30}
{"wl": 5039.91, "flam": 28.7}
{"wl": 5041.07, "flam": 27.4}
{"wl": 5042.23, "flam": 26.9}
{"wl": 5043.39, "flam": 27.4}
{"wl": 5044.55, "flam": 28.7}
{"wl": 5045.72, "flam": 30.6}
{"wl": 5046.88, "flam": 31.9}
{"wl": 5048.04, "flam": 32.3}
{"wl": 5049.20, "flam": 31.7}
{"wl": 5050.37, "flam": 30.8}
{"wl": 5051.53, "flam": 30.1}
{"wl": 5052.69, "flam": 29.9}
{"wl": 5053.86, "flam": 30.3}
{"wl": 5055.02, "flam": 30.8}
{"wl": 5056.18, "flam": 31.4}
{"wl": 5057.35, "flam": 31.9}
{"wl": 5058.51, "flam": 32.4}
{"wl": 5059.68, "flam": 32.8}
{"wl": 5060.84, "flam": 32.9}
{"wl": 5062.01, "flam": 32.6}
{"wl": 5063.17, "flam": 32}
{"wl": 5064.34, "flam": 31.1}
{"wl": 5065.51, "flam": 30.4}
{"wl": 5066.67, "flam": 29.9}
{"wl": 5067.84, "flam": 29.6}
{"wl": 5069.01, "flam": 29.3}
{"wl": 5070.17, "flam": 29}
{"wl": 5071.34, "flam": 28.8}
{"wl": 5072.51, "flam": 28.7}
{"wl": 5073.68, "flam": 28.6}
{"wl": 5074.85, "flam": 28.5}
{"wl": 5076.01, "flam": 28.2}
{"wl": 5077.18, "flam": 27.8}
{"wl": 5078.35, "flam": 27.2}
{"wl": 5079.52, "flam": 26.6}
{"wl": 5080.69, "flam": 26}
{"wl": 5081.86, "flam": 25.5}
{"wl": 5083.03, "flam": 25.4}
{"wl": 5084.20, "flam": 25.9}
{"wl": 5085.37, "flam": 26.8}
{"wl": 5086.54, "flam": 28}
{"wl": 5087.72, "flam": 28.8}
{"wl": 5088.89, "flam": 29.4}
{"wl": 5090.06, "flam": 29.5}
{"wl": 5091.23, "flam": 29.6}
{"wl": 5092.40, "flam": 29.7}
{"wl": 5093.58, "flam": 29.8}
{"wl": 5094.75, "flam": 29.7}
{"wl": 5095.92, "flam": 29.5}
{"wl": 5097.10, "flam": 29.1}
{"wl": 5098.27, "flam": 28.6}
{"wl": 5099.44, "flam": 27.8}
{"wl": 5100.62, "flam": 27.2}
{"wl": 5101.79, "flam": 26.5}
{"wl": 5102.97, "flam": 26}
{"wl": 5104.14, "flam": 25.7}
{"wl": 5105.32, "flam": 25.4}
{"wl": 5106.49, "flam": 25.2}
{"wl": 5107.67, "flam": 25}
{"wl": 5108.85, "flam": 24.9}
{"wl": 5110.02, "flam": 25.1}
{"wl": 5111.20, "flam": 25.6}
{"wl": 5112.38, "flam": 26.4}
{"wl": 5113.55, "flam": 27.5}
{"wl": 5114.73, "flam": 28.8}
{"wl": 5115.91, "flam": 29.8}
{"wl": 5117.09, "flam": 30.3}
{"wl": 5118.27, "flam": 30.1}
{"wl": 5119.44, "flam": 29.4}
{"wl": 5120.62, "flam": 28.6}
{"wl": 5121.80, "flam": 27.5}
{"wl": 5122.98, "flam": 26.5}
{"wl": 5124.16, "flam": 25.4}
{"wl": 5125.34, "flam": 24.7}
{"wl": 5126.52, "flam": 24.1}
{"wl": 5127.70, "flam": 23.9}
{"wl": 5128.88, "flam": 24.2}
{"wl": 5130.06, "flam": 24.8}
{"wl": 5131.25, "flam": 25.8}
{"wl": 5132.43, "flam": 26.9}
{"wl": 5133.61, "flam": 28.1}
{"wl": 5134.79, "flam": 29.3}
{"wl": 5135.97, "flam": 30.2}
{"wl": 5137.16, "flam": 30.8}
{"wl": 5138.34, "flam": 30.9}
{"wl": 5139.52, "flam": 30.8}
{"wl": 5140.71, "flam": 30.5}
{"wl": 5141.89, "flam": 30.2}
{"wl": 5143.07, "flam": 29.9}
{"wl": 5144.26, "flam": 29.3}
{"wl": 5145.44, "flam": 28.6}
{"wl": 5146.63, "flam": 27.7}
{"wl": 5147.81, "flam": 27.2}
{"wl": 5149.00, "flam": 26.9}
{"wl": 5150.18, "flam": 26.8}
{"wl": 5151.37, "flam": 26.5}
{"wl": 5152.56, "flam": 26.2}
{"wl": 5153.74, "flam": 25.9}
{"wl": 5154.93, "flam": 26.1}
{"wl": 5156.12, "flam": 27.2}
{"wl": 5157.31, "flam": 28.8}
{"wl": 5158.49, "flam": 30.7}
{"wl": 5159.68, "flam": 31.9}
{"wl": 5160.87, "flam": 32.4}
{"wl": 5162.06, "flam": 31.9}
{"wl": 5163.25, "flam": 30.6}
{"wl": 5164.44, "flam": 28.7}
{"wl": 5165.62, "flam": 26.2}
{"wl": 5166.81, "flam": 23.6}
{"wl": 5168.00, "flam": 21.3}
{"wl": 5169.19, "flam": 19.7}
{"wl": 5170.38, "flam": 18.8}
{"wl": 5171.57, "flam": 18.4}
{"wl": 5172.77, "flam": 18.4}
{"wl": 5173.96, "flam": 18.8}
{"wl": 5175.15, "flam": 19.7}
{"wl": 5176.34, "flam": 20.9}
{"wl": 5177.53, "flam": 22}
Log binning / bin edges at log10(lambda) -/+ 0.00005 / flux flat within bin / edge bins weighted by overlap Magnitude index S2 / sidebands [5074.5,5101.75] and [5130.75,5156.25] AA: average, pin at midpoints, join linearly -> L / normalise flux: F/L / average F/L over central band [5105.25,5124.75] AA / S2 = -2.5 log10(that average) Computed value 0.04 mag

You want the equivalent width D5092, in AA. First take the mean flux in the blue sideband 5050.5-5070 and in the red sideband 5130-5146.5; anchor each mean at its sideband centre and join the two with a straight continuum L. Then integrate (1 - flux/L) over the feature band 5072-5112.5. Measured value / 3.9 AA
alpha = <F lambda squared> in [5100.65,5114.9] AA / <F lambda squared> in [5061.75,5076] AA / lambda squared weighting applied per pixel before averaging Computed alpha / 0.89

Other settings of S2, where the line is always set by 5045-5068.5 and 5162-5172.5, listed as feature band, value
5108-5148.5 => -0.06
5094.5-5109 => 0.05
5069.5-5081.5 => 0.08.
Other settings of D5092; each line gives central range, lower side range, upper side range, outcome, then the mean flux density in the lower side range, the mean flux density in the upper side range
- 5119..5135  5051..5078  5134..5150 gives 1.8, 30.3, 29.3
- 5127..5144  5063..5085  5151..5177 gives -1.4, 28.3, 25.1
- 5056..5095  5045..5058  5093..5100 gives 1.1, 31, 29.1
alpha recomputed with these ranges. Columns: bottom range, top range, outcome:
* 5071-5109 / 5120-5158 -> 1.02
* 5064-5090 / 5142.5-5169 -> 1.02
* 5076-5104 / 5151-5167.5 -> 1.05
